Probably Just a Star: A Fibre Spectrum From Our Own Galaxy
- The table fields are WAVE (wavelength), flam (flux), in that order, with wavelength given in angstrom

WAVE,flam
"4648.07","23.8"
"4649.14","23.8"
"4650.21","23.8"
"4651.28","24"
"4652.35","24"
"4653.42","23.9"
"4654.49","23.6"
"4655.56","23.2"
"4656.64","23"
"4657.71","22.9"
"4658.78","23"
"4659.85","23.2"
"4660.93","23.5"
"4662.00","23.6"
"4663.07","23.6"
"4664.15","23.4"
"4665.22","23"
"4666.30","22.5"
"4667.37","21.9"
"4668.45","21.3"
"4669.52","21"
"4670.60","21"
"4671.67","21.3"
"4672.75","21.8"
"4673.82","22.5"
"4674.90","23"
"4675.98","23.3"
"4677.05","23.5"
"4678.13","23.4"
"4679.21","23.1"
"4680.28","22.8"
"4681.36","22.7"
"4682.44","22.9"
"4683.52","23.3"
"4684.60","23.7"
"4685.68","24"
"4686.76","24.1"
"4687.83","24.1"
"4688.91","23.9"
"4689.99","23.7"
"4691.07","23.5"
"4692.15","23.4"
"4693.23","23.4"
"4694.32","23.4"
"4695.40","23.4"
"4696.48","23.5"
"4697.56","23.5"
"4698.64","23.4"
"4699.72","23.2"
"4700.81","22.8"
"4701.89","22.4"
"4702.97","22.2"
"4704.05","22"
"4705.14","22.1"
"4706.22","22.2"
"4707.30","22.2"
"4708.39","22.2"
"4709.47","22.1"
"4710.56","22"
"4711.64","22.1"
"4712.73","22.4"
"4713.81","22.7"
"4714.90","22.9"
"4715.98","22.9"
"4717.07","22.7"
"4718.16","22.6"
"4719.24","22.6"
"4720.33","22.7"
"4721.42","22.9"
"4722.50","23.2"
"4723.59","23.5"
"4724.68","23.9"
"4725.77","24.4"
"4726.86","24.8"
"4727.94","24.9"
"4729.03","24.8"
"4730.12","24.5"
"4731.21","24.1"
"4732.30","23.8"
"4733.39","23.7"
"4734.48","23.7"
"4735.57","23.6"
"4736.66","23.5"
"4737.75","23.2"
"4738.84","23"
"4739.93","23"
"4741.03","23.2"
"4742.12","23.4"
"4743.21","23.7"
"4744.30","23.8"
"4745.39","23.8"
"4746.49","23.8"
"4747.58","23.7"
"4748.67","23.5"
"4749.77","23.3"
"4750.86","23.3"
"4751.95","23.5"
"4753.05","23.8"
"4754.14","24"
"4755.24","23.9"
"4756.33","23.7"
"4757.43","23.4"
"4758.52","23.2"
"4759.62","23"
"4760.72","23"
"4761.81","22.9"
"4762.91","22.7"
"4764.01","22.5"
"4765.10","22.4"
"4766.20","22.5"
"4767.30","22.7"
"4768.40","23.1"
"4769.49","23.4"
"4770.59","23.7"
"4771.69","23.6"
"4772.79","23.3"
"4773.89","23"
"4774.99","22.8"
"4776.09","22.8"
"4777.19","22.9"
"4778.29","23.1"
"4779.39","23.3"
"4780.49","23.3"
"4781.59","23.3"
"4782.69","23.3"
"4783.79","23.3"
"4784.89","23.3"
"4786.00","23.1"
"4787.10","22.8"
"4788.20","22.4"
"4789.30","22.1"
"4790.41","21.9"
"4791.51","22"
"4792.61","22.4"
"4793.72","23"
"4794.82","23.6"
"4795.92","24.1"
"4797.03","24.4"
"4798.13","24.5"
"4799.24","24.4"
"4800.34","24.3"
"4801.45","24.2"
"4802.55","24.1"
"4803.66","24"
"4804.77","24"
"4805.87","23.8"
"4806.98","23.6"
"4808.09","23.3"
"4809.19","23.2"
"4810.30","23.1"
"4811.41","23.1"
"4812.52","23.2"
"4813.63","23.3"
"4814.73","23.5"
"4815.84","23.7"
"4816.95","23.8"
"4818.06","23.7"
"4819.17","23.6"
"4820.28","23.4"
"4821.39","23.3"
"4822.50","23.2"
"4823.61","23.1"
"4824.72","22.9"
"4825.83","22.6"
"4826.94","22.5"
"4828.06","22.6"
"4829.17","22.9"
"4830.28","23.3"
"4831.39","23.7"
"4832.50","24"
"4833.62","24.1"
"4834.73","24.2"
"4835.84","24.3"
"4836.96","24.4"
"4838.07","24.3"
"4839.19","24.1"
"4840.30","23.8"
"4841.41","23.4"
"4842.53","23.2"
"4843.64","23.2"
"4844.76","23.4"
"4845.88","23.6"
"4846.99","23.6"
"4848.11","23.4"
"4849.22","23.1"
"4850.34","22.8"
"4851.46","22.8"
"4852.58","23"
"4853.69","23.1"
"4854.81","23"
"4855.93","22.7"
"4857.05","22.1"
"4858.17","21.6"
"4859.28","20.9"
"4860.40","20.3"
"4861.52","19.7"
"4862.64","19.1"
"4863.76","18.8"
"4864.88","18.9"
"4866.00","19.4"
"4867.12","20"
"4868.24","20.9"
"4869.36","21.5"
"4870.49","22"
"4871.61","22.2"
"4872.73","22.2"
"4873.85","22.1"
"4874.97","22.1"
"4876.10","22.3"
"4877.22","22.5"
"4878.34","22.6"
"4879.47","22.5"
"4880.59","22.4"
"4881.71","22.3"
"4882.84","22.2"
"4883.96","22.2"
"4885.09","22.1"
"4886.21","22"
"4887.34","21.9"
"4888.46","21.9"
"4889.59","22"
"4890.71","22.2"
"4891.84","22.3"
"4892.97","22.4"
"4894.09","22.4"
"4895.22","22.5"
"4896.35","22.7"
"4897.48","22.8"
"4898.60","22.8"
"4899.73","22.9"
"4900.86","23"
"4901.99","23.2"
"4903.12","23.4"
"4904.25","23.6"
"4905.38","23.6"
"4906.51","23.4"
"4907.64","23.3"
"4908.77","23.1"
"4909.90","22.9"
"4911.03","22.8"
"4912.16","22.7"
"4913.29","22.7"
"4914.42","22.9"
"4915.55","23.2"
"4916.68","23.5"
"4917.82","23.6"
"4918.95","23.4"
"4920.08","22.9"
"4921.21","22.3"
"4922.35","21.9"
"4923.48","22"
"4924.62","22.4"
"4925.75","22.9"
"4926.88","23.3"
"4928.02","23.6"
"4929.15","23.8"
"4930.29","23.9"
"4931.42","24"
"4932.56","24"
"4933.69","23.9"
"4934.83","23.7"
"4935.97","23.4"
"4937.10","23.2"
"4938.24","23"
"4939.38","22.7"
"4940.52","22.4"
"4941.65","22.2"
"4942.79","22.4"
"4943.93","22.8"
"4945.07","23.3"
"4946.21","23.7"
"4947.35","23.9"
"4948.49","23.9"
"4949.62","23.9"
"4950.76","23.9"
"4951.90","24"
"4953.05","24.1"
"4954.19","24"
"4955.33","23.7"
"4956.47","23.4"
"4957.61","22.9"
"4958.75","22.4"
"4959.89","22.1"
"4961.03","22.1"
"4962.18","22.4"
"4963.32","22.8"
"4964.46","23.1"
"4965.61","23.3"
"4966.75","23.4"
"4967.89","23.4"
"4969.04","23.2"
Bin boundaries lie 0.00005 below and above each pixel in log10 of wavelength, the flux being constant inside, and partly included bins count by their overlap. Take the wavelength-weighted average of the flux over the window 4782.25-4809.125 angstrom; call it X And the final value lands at 23.4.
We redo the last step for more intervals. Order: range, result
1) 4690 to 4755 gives 23.3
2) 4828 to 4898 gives 22.4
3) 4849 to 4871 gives 21.2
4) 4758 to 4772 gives 23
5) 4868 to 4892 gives 22.1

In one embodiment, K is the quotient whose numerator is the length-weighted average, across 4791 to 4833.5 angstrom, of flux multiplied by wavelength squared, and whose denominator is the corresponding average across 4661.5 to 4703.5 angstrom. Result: 1.1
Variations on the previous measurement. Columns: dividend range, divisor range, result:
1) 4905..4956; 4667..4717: 1.13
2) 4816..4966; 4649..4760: 1.06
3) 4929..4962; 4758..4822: 1.07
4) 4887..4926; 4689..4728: 1.08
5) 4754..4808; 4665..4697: 1.06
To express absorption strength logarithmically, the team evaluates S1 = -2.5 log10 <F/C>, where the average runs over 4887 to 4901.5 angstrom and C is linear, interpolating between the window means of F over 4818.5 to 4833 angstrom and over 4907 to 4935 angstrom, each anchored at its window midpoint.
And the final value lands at 0.03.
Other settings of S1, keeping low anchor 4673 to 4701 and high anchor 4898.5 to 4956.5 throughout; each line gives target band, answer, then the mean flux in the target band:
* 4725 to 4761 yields -0.02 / 23.7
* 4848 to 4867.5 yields 0.09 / 21.3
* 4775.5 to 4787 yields 0.01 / 23.2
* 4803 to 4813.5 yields -0.01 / 23.5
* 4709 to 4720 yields 0.04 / 22.5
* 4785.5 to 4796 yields 0.03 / 22.7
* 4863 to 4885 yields 0.08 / 21.5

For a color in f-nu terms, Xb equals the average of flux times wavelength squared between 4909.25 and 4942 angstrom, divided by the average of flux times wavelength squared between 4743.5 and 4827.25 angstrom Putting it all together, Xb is 1.0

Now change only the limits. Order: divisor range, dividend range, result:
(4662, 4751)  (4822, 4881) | 1.03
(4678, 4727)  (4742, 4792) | 1.03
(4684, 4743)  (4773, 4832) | 1.04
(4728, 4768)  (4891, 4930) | 1.05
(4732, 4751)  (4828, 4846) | 1.05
